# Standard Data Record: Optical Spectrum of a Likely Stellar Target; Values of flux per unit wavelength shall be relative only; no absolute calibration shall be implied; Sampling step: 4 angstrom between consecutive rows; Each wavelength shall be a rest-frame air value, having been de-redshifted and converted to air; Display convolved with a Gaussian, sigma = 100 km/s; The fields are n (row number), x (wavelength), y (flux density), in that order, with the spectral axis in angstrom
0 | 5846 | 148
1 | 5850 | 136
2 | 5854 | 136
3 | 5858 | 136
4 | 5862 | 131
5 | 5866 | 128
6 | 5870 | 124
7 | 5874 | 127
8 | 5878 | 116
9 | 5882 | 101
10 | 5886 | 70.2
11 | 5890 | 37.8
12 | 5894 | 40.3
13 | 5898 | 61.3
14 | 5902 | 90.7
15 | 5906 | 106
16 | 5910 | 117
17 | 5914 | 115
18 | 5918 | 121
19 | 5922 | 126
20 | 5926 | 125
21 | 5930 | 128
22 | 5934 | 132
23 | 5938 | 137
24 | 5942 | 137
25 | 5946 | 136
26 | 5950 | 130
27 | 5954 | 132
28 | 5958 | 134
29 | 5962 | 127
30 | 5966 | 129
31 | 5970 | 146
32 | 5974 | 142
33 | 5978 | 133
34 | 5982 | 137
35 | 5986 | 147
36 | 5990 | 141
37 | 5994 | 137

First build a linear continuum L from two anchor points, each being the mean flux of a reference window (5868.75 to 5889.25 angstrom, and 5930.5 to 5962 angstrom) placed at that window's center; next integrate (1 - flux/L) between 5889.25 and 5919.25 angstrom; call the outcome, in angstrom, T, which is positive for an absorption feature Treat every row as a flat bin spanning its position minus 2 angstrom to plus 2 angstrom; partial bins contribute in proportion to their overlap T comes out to 7.3 angstrom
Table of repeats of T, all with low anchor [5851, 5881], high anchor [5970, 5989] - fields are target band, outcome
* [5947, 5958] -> 0.4 angstrom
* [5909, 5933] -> 2.0 angstrom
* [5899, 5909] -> 2.7 angstrom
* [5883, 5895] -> 7.0 angstrom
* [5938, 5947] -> 0.0 angstrom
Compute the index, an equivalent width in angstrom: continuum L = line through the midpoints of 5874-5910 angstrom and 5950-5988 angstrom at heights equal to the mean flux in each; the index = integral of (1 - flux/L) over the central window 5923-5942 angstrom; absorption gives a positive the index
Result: -3.5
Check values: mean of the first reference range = 82.8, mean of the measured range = 131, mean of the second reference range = 136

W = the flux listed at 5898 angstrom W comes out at 61.3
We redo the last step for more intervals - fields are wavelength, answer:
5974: 142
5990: 141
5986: 147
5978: 133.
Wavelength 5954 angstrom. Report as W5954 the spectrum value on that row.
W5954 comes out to 132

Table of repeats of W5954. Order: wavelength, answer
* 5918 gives 121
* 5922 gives 126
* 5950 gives 130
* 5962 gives 127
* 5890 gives 37.8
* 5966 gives 129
